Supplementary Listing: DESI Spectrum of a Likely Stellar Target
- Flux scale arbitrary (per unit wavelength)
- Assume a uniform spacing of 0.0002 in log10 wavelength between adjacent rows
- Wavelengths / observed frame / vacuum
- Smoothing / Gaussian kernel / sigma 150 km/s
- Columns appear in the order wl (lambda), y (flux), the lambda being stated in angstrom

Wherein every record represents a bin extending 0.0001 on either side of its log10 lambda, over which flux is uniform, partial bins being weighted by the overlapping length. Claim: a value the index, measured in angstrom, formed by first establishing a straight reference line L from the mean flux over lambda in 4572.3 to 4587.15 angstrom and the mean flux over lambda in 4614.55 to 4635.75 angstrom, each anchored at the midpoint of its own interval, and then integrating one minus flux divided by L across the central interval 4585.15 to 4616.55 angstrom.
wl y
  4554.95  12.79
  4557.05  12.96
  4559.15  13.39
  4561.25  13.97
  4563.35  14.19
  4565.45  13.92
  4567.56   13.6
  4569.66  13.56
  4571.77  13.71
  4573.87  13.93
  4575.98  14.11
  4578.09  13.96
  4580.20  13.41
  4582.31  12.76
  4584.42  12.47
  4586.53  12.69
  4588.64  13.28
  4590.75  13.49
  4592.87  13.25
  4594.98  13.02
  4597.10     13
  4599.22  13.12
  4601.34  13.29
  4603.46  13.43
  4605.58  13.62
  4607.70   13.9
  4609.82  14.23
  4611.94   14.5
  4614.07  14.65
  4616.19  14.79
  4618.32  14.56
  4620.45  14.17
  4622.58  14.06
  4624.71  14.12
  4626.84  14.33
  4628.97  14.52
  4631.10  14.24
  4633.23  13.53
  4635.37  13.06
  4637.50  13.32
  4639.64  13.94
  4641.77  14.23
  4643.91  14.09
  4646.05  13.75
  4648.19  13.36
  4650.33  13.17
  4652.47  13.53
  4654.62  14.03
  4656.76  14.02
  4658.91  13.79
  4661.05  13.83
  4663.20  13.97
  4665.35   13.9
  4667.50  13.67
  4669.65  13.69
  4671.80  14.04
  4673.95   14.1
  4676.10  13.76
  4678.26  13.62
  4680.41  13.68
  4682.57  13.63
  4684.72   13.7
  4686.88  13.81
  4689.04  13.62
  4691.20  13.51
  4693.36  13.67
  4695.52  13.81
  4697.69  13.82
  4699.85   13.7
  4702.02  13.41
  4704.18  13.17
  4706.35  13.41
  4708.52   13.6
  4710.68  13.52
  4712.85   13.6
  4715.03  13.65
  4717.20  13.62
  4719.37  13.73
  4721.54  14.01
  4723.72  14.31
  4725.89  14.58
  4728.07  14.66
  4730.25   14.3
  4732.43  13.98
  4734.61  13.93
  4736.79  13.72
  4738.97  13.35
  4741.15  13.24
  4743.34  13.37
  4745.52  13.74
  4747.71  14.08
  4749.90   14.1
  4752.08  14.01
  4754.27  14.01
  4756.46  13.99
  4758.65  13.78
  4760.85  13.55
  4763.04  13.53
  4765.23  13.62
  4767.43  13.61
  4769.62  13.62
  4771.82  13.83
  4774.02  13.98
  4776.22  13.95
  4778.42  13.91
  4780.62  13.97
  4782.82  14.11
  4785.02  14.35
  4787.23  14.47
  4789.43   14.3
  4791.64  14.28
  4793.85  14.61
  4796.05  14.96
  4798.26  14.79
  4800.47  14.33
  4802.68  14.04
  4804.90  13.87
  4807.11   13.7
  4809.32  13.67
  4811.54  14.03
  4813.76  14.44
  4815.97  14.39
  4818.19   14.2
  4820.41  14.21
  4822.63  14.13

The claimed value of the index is 0.4 angstrom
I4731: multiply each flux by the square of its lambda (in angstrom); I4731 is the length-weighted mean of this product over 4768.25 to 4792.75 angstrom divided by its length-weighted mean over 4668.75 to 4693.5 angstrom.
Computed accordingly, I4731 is 1.07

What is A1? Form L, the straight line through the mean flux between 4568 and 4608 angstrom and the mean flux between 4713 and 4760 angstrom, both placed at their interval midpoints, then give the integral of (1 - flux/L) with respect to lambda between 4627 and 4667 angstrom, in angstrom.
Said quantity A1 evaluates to -0.7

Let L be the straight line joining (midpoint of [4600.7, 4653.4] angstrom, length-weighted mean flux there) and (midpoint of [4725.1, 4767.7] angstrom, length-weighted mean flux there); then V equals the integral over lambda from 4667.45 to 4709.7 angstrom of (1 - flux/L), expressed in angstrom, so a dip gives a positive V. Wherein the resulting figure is 0.7 angstrom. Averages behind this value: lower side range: 13.9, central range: 13.7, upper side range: 13.9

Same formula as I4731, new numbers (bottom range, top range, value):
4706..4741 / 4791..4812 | 1.06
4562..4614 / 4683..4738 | 1.07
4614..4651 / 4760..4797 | 1.07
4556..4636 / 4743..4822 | 1.11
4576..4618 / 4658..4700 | 1.05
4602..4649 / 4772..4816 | 1.09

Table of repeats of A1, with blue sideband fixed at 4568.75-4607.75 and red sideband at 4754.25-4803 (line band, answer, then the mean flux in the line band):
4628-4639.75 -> -0.19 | 13.7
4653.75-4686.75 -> -0.40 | 13.8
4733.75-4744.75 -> 0.32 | 13.5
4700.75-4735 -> 0.01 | 13.8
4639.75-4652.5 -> -0.14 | 13.7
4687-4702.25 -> 0.09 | 13.7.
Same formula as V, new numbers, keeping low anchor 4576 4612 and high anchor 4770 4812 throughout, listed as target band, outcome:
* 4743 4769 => 0.4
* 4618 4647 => -1.0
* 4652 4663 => -0.2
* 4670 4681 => -0.1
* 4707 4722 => 0.2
